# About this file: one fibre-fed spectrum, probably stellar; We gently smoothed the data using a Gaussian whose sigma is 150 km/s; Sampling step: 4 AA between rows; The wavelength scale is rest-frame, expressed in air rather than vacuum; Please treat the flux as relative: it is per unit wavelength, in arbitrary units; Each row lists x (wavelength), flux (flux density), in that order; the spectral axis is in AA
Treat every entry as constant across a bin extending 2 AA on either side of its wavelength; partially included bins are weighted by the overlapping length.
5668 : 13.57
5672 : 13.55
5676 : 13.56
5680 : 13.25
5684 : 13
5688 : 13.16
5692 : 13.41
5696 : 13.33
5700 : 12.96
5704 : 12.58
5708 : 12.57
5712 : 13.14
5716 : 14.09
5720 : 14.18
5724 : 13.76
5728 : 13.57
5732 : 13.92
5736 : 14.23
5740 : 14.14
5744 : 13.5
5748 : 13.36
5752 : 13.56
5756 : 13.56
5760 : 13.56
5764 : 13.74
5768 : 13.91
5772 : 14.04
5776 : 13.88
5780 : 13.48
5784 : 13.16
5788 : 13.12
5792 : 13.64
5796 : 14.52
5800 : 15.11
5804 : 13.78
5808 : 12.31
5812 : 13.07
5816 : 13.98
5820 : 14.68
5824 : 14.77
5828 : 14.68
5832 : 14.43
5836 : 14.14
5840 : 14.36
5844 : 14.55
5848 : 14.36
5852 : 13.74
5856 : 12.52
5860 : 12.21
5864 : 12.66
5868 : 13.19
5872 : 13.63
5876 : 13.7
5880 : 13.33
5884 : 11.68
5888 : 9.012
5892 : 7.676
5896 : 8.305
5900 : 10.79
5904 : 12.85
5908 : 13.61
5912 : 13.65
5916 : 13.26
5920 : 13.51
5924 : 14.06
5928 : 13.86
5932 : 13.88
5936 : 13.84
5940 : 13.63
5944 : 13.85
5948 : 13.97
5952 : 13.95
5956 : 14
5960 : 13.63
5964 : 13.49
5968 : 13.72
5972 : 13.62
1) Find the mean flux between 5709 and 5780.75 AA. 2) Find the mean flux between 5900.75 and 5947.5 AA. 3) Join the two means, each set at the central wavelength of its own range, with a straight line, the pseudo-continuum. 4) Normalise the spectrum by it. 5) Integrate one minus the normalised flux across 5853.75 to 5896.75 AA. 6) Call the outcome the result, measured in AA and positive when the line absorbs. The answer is 5.9 AA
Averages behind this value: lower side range 13.7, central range 11.7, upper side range 13.6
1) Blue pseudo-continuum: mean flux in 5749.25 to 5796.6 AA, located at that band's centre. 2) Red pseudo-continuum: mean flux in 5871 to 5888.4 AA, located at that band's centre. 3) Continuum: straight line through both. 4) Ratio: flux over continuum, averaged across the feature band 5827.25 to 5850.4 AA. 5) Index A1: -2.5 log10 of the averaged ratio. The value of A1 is -0.116 mag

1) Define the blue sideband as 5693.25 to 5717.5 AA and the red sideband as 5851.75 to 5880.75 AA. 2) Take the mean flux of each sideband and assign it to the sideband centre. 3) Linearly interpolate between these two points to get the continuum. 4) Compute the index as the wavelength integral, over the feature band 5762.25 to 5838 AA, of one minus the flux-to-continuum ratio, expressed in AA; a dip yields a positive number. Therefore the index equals -4.8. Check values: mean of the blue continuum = 13.1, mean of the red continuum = 13.1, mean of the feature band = 13.9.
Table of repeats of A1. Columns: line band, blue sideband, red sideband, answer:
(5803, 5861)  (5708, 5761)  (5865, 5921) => -0.10 mag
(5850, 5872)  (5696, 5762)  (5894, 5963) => 0.03 mag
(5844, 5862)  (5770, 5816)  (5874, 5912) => -0.09 mag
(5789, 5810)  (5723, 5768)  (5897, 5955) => -0.02 mag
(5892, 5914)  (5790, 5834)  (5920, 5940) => 0.21 mag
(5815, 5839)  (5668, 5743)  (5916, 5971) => -0.06 mag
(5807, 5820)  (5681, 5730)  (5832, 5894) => -0.04 mag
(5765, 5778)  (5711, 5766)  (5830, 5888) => -0.02 mag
